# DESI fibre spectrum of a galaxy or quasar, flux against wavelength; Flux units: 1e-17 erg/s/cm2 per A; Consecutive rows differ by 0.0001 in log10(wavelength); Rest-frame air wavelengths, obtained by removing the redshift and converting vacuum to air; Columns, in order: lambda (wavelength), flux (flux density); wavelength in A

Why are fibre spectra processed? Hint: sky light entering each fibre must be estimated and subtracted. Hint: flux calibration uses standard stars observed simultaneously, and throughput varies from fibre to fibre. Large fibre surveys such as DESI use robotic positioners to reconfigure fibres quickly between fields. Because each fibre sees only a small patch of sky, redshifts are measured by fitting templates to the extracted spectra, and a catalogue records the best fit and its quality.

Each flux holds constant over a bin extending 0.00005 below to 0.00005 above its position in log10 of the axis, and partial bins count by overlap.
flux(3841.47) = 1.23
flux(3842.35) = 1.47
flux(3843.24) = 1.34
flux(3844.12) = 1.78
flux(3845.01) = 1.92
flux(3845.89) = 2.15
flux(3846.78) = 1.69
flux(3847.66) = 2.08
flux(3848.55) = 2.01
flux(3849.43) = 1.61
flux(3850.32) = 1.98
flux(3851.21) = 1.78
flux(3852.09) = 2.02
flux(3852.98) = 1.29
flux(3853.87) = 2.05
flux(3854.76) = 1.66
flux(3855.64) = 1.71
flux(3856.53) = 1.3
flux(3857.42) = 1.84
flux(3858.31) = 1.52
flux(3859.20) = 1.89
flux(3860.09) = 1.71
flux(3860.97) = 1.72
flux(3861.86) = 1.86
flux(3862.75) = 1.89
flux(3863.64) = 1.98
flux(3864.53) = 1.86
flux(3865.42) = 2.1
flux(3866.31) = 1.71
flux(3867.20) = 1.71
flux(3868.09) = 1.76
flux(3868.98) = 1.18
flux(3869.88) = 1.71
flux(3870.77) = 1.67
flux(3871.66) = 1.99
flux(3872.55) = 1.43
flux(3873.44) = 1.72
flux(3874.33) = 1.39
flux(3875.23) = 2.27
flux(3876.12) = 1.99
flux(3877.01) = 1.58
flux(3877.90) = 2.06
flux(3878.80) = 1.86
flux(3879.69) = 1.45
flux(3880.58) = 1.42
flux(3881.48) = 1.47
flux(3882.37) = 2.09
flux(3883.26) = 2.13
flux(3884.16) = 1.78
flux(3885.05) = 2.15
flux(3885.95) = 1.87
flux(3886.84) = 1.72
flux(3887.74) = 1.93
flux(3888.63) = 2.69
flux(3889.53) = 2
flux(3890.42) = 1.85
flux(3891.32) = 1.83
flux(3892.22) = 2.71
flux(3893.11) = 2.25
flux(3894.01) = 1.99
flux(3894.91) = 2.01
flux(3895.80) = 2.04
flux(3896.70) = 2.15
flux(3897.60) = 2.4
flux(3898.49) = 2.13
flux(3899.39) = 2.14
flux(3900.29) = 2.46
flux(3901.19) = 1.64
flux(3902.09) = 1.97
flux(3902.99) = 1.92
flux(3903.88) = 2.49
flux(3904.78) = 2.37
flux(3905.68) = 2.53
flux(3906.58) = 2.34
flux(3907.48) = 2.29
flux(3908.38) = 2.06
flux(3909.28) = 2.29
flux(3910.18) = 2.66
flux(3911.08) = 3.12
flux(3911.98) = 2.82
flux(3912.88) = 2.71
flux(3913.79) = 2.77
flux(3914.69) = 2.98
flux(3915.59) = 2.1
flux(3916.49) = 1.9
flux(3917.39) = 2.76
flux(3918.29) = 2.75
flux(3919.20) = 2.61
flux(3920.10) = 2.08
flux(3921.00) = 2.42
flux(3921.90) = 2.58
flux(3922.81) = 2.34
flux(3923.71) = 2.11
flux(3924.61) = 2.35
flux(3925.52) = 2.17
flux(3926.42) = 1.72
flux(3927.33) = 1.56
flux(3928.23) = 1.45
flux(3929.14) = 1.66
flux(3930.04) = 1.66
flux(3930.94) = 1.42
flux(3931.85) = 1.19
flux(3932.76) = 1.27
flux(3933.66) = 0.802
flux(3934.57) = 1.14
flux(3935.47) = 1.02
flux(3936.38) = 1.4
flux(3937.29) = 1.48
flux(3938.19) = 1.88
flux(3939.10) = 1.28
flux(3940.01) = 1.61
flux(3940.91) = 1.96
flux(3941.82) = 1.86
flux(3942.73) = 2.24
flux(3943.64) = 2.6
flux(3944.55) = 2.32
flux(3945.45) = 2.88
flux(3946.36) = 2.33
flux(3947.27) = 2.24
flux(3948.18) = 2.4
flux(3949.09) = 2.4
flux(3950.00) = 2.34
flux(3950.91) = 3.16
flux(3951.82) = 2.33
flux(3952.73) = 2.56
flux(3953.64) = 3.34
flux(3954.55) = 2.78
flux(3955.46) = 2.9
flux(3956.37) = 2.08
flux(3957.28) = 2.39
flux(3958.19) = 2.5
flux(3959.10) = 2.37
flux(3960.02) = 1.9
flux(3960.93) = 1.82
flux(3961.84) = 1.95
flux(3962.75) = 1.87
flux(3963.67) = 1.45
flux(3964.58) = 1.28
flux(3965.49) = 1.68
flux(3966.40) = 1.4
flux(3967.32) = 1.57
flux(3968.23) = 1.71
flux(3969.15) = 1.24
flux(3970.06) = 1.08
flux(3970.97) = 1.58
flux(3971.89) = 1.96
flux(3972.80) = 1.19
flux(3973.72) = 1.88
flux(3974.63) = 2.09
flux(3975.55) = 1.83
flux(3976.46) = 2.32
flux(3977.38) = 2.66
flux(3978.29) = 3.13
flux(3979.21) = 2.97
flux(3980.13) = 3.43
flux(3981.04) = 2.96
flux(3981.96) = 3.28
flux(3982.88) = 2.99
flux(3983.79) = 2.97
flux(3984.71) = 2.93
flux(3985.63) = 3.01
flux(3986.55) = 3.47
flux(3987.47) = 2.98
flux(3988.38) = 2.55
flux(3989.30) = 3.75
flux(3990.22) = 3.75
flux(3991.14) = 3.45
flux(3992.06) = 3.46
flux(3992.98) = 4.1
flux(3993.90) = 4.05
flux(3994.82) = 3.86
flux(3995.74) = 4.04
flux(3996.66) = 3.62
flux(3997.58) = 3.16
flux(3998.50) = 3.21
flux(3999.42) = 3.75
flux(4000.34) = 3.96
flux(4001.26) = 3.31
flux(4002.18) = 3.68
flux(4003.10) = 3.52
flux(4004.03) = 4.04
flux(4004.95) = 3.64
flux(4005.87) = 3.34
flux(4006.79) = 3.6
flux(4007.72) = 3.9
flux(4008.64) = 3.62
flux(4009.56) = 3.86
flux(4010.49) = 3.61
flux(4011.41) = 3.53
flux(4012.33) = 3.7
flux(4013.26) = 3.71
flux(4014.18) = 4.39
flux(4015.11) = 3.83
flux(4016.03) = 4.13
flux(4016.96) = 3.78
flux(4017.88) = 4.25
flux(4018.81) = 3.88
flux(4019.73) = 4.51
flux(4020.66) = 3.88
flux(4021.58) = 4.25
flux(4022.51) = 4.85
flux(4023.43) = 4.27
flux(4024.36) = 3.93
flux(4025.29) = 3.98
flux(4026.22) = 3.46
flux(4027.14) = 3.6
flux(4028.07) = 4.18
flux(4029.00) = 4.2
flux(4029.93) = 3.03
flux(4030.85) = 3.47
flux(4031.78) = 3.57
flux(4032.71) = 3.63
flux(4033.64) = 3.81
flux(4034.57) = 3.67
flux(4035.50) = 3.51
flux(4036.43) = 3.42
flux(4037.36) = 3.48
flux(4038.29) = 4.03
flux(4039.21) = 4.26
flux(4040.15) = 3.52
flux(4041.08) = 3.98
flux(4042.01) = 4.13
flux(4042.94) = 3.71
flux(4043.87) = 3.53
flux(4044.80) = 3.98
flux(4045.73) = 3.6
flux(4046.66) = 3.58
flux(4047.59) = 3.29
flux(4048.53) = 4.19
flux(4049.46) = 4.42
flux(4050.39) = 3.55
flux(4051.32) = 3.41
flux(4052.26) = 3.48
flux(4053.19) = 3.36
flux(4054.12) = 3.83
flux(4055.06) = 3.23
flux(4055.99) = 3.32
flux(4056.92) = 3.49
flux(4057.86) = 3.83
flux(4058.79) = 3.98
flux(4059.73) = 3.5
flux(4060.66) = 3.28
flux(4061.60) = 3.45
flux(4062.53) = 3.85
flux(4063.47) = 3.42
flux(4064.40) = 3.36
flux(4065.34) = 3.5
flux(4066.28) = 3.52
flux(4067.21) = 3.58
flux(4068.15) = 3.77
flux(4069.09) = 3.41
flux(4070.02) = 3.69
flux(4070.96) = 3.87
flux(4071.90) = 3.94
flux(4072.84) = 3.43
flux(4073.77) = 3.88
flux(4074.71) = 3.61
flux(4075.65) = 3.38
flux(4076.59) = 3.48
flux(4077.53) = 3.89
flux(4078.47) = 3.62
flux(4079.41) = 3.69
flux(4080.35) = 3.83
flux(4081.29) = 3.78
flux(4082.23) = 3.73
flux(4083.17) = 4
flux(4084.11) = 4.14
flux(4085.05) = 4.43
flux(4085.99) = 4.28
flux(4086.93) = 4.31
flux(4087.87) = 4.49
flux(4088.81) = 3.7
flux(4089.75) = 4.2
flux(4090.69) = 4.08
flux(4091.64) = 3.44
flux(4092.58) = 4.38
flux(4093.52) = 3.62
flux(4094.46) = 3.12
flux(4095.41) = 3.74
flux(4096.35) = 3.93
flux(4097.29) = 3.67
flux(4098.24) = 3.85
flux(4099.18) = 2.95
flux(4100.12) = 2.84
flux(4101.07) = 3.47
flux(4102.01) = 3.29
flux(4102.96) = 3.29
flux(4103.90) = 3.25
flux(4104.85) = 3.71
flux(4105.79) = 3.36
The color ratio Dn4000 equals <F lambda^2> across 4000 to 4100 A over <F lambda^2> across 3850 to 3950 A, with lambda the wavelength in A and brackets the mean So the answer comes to 2.04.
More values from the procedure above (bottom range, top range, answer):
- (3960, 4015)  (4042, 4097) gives 1.32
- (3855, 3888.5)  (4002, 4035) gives 2.33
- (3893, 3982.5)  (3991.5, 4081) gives 1.83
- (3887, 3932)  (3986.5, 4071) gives 1.78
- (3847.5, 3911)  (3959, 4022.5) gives 1.67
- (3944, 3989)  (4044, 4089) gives 1.67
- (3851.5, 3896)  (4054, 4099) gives 2.25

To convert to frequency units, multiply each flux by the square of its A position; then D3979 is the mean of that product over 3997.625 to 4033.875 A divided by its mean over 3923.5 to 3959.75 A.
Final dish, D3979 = 1.9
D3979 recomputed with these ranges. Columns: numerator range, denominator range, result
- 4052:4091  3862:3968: 1.97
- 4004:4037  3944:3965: 1.70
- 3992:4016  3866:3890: 2.20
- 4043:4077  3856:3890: 2.20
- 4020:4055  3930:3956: 1.95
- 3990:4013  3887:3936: 1.81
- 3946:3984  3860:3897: 1.25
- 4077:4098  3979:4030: 1.11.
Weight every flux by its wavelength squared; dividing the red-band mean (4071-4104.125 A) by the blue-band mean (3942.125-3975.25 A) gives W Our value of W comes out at 1.90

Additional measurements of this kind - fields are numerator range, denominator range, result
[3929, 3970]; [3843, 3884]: 1.15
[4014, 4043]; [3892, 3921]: 1.75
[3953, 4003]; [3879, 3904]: 1.39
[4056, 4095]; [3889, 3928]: 1.79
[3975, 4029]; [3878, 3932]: 1.76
